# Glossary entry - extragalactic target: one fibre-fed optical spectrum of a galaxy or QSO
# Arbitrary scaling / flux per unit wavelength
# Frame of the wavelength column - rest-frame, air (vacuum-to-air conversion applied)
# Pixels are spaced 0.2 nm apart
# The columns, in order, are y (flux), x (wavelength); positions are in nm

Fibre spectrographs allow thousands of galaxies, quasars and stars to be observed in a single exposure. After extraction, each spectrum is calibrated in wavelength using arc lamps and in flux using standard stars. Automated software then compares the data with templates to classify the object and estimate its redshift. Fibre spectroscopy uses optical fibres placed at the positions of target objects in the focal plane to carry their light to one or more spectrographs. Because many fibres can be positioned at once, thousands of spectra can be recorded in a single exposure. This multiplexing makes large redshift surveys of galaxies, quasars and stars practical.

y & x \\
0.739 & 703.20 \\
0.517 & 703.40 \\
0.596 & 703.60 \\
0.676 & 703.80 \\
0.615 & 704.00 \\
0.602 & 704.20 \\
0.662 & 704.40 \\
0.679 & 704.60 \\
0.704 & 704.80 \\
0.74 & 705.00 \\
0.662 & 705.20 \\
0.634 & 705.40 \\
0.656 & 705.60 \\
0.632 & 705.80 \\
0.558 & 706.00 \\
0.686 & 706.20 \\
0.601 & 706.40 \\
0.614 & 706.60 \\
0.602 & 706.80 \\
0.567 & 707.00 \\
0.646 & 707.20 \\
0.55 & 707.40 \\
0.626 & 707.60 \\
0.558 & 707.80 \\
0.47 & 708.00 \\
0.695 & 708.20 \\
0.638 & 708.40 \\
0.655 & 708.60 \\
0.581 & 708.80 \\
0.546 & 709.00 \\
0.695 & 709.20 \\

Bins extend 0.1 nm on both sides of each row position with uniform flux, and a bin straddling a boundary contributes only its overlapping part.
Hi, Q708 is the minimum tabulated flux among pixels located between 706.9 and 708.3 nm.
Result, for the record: 0.47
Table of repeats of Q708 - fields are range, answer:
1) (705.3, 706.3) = 0.558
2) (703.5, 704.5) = 0.596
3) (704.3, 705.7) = 0.634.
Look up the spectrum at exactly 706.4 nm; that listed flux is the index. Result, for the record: 0.601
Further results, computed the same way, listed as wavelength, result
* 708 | 0.47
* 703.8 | 0.676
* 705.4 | 0.634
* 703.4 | 0.517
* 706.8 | 0.602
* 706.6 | 0.614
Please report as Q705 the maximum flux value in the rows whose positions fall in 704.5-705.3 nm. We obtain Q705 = 0.74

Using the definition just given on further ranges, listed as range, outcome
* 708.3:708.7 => 0.655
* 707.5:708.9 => 0.695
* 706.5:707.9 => 0.646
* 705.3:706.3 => 0.686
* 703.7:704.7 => 0.679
